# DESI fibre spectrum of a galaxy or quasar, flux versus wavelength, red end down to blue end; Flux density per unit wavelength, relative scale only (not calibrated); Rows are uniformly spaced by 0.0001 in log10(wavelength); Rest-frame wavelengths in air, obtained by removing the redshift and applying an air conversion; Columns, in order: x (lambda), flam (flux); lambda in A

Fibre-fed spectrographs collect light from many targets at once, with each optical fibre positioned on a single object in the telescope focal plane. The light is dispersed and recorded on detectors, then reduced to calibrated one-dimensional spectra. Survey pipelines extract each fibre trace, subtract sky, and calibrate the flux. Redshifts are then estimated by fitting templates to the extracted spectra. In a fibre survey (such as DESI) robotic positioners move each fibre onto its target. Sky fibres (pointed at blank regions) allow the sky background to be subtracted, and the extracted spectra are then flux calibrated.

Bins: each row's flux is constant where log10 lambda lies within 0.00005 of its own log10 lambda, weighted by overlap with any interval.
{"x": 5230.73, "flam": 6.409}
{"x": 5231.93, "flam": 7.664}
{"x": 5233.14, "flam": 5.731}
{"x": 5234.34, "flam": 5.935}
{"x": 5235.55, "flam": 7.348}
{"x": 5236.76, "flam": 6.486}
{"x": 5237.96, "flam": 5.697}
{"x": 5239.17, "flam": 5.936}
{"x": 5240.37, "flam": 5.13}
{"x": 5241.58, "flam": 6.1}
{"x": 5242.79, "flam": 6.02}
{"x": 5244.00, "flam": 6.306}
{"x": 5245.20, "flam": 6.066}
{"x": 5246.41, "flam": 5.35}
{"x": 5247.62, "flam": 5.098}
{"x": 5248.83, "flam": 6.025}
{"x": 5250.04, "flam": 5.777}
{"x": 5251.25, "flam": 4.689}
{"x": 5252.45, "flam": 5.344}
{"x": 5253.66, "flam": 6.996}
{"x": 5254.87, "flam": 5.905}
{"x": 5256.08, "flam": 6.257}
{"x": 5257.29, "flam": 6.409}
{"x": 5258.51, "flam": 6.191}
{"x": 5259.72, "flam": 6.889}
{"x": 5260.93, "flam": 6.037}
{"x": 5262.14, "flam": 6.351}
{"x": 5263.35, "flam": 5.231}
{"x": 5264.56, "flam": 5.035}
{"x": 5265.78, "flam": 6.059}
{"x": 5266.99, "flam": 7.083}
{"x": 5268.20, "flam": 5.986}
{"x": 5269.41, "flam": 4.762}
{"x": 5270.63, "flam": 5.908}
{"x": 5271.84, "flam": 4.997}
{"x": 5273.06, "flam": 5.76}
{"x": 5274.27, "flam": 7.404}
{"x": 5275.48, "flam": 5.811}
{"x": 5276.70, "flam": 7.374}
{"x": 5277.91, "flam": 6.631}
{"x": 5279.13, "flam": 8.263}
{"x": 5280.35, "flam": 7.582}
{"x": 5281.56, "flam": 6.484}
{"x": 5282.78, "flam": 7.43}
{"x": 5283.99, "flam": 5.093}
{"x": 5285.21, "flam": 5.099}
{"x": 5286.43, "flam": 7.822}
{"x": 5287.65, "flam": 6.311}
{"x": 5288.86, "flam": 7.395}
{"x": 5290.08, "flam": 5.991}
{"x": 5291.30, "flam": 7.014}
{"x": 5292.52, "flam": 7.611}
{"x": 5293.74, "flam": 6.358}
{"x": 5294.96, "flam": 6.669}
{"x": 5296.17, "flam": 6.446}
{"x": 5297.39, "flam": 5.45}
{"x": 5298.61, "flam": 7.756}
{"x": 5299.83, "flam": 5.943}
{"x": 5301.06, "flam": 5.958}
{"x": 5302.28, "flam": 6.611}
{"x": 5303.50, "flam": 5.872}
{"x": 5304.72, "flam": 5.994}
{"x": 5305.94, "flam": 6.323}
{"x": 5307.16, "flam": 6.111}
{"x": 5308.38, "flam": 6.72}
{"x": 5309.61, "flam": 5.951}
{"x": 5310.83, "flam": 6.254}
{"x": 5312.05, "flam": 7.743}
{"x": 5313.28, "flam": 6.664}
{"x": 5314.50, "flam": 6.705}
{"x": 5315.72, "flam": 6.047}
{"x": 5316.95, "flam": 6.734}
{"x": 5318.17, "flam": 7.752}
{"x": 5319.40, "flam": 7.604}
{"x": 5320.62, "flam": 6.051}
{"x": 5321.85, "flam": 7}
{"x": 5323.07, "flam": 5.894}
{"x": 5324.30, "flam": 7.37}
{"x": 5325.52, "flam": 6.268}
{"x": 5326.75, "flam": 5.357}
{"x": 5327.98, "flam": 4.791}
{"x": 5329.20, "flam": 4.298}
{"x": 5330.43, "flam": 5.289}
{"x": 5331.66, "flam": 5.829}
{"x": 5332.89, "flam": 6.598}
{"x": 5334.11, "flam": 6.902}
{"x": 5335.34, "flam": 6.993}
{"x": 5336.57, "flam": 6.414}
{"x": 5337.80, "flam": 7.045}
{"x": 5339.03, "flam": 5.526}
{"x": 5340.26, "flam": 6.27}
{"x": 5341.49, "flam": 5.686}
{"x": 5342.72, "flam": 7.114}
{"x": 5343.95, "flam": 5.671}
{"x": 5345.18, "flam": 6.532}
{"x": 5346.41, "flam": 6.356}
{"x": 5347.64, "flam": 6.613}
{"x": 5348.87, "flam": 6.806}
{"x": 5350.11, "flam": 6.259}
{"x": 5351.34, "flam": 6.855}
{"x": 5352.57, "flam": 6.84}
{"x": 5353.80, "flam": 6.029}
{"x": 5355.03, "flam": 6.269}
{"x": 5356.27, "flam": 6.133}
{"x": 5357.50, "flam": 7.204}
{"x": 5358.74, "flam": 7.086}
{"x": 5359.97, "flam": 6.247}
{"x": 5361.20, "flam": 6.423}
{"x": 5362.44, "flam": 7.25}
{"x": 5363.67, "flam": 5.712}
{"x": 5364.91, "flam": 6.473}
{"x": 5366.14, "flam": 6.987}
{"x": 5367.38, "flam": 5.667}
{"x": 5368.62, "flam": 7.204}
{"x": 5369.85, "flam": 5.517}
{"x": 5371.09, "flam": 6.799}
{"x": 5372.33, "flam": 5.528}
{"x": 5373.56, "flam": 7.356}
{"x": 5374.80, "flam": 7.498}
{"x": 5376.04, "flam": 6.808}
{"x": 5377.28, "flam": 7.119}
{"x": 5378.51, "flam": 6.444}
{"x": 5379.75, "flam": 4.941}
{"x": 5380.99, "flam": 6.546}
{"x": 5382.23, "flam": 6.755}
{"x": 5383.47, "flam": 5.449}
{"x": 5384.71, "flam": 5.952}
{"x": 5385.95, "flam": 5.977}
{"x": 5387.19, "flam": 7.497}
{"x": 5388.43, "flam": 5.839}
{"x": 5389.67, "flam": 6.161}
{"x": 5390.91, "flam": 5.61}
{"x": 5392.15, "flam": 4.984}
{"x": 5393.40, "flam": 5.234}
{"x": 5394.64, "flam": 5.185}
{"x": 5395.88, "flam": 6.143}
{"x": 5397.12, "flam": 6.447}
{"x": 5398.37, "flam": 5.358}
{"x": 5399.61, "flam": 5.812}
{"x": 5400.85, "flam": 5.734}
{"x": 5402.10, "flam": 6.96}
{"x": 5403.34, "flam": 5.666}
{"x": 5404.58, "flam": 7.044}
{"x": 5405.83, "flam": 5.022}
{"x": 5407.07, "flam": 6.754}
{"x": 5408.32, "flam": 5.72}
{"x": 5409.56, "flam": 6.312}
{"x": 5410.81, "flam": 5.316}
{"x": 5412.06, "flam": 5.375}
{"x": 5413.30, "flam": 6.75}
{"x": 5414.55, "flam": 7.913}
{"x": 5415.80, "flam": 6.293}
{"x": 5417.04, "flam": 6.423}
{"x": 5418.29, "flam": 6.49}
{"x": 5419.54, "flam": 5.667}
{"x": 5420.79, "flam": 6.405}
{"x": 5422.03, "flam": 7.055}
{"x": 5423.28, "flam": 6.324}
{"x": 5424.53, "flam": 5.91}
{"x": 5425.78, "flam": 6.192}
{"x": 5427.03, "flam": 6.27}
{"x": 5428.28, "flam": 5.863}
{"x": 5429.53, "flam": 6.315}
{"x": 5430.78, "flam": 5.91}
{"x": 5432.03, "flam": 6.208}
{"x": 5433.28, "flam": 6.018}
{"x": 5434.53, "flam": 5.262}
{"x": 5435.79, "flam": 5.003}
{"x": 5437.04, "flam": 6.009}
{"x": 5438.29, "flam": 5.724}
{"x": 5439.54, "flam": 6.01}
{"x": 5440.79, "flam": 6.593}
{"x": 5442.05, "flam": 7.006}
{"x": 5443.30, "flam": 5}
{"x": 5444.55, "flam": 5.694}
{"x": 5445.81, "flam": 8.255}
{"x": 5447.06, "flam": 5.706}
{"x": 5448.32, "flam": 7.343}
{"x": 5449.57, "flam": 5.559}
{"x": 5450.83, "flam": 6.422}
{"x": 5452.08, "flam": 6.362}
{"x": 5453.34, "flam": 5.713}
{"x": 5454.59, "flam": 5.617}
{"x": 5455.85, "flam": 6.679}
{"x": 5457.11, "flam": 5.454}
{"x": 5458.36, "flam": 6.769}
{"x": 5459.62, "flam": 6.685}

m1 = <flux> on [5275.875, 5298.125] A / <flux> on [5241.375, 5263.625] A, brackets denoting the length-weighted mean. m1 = 1.1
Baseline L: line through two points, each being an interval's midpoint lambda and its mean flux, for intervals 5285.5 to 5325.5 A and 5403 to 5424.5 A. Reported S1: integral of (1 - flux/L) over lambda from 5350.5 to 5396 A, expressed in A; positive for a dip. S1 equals 0.6 A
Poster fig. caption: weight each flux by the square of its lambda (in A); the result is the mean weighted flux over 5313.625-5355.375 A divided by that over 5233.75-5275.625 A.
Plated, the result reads 1.1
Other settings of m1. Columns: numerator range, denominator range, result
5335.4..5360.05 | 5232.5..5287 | 1.05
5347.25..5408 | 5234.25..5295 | 1.01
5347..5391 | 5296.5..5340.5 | 1.02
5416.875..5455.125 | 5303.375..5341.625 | 0.97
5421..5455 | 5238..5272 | 1.05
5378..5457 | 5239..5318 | 0.97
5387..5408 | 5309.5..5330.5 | 0.93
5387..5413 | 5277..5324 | 0.89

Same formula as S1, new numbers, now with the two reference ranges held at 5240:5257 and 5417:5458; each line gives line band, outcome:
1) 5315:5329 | -1.0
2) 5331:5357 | -1.9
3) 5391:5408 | 0.6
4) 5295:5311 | -1.0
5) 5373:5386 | -0.9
